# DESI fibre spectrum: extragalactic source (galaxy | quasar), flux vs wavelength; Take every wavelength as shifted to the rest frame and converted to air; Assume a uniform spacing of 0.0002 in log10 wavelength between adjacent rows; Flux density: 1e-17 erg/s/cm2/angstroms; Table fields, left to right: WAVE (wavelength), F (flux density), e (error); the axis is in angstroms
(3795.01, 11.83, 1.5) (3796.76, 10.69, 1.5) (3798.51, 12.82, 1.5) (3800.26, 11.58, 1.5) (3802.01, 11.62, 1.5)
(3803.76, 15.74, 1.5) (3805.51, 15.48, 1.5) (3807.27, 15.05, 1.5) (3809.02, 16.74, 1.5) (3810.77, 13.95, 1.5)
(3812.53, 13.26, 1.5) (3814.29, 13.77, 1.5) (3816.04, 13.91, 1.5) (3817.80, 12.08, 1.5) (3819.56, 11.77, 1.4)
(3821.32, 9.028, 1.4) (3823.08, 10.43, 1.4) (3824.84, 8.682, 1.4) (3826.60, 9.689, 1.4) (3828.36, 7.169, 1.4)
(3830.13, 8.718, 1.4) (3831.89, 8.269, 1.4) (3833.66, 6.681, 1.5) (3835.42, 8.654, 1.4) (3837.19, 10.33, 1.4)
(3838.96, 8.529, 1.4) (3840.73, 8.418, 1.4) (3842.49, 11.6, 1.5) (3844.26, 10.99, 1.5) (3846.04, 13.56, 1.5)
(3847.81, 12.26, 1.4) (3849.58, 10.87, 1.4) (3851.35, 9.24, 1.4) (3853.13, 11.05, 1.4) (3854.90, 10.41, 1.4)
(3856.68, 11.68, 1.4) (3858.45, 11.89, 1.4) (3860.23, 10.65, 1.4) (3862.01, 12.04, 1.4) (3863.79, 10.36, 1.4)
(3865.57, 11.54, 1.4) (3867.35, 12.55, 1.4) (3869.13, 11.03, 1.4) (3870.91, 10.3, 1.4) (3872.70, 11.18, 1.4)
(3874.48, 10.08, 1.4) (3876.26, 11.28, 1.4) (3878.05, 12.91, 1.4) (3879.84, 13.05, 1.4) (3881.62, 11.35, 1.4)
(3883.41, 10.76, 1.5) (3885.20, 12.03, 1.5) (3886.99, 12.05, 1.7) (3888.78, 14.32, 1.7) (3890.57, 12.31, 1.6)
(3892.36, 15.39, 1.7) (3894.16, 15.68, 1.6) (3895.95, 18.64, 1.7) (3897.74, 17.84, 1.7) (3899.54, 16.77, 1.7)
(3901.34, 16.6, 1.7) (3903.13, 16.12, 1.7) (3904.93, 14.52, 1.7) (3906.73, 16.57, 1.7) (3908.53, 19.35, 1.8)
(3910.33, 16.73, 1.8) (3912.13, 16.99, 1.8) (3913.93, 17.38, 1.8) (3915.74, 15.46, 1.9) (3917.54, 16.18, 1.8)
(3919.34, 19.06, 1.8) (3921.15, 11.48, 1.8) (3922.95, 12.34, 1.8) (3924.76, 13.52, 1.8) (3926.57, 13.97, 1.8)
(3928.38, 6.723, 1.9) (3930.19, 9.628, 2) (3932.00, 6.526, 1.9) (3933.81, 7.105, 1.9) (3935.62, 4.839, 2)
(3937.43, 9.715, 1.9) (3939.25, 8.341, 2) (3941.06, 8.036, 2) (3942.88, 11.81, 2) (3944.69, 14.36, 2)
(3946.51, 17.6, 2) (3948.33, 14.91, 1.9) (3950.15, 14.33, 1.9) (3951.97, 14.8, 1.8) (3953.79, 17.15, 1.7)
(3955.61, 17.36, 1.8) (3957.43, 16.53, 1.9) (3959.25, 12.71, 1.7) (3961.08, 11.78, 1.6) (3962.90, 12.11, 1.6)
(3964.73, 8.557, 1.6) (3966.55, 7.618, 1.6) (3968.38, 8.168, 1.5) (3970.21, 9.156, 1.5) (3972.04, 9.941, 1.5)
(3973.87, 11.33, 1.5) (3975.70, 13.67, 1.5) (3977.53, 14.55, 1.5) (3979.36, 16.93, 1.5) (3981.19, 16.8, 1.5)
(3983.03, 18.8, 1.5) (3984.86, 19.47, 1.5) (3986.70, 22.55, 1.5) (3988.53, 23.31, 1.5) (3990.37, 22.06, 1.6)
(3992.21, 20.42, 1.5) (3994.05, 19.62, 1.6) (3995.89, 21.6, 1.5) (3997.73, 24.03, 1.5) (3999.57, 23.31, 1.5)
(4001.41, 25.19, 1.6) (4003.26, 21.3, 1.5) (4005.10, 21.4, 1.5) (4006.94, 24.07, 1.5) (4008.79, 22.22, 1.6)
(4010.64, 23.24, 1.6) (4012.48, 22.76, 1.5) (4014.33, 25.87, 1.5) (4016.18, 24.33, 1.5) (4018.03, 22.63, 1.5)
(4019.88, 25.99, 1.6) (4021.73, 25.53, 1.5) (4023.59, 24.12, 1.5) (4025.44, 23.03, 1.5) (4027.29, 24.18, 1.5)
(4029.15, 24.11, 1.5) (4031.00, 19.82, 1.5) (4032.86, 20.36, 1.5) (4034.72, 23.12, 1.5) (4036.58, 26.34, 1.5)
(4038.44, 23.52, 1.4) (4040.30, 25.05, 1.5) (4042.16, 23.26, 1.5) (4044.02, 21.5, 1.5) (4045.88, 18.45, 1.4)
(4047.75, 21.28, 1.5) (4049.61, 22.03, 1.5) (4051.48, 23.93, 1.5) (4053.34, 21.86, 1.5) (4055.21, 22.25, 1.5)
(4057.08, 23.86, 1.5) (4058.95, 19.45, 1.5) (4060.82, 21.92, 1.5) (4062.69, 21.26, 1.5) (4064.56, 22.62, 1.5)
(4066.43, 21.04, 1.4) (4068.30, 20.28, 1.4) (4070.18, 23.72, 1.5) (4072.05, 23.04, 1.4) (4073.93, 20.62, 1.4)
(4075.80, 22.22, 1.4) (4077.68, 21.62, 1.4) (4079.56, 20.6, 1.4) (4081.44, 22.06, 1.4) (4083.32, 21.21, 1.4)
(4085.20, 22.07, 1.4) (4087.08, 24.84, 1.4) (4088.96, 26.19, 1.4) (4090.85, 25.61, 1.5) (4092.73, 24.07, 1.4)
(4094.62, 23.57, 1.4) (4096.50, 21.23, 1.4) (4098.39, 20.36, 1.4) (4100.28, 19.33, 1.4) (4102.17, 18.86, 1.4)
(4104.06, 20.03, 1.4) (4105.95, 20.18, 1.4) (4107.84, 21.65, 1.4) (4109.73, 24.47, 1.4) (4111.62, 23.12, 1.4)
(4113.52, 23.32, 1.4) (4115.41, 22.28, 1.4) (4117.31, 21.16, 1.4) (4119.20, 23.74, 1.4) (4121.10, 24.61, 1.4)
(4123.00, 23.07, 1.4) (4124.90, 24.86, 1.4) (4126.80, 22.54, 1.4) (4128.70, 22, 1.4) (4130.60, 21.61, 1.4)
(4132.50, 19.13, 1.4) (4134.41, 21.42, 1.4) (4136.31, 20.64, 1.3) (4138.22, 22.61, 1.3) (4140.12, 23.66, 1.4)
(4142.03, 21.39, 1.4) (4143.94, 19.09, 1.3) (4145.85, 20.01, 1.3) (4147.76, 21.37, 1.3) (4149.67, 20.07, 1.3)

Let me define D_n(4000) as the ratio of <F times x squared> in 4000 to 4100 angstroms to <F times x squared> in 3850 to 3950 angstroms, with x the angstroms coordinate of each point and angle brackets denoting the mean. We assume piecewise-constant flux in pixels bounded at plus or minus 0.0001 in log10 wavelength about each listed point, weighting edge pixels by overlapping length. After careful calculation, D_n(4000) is 1.9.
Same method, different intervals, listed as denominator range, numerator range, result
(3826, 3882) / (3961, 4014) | 1.82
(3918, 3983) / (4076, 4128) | 1.98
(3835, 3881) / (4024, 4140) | 2.26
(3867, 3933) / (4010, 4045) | 1.83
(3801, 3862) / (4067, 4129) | 2.28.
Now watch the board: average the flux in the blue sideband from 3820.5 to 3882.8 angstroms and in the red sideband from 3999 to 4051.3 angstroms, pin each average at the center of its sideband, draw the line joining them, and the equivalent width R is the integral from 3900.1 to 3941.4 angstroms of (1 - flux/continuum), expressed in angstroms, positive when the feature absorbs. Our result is 6.05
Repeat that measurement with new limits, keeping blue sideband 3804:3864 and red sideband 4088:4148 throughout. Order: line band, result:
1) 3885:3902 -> -2.3 angstroms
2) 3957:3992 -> 4.3 angstroms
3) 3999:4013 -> -4.1 angstroms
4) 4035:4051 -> -2.9 angstroms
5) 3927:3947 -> 7.5 angstroms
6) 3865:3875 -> 1.1 angstroms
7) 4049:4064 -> -1.8 angstroms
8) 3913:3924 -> -0.7 angstroms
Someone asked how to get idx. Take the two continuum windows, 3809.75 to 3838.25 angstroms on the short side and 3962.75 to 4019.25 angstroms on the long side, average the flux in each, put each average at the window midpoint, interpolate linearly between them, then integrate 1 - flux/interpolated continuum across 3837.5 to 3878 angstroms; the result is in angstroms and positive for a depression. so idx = 3.6 angstroms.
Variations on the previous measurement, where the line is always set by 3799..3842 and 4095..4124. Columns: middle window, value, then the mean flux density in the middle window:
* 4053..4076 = -1.86 angstroms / 21.8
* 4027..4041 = -3.04 angstroms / 23.2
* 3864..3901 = 1.39 angstroms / 13.1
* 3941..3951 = 1.20 angstroms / 14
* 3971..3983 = 2.00 angstroms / 14.2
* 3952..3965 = 1.77 angstroms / 14.1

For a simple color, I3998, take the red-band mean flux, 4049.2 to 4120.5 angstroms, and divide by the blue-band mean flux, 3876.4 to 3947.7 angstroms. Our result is 1.65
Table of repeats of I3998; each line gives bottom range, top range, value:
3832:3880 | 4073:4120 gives 2.06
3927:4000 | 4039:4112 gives 1.56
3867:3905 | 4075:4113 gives 1.64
